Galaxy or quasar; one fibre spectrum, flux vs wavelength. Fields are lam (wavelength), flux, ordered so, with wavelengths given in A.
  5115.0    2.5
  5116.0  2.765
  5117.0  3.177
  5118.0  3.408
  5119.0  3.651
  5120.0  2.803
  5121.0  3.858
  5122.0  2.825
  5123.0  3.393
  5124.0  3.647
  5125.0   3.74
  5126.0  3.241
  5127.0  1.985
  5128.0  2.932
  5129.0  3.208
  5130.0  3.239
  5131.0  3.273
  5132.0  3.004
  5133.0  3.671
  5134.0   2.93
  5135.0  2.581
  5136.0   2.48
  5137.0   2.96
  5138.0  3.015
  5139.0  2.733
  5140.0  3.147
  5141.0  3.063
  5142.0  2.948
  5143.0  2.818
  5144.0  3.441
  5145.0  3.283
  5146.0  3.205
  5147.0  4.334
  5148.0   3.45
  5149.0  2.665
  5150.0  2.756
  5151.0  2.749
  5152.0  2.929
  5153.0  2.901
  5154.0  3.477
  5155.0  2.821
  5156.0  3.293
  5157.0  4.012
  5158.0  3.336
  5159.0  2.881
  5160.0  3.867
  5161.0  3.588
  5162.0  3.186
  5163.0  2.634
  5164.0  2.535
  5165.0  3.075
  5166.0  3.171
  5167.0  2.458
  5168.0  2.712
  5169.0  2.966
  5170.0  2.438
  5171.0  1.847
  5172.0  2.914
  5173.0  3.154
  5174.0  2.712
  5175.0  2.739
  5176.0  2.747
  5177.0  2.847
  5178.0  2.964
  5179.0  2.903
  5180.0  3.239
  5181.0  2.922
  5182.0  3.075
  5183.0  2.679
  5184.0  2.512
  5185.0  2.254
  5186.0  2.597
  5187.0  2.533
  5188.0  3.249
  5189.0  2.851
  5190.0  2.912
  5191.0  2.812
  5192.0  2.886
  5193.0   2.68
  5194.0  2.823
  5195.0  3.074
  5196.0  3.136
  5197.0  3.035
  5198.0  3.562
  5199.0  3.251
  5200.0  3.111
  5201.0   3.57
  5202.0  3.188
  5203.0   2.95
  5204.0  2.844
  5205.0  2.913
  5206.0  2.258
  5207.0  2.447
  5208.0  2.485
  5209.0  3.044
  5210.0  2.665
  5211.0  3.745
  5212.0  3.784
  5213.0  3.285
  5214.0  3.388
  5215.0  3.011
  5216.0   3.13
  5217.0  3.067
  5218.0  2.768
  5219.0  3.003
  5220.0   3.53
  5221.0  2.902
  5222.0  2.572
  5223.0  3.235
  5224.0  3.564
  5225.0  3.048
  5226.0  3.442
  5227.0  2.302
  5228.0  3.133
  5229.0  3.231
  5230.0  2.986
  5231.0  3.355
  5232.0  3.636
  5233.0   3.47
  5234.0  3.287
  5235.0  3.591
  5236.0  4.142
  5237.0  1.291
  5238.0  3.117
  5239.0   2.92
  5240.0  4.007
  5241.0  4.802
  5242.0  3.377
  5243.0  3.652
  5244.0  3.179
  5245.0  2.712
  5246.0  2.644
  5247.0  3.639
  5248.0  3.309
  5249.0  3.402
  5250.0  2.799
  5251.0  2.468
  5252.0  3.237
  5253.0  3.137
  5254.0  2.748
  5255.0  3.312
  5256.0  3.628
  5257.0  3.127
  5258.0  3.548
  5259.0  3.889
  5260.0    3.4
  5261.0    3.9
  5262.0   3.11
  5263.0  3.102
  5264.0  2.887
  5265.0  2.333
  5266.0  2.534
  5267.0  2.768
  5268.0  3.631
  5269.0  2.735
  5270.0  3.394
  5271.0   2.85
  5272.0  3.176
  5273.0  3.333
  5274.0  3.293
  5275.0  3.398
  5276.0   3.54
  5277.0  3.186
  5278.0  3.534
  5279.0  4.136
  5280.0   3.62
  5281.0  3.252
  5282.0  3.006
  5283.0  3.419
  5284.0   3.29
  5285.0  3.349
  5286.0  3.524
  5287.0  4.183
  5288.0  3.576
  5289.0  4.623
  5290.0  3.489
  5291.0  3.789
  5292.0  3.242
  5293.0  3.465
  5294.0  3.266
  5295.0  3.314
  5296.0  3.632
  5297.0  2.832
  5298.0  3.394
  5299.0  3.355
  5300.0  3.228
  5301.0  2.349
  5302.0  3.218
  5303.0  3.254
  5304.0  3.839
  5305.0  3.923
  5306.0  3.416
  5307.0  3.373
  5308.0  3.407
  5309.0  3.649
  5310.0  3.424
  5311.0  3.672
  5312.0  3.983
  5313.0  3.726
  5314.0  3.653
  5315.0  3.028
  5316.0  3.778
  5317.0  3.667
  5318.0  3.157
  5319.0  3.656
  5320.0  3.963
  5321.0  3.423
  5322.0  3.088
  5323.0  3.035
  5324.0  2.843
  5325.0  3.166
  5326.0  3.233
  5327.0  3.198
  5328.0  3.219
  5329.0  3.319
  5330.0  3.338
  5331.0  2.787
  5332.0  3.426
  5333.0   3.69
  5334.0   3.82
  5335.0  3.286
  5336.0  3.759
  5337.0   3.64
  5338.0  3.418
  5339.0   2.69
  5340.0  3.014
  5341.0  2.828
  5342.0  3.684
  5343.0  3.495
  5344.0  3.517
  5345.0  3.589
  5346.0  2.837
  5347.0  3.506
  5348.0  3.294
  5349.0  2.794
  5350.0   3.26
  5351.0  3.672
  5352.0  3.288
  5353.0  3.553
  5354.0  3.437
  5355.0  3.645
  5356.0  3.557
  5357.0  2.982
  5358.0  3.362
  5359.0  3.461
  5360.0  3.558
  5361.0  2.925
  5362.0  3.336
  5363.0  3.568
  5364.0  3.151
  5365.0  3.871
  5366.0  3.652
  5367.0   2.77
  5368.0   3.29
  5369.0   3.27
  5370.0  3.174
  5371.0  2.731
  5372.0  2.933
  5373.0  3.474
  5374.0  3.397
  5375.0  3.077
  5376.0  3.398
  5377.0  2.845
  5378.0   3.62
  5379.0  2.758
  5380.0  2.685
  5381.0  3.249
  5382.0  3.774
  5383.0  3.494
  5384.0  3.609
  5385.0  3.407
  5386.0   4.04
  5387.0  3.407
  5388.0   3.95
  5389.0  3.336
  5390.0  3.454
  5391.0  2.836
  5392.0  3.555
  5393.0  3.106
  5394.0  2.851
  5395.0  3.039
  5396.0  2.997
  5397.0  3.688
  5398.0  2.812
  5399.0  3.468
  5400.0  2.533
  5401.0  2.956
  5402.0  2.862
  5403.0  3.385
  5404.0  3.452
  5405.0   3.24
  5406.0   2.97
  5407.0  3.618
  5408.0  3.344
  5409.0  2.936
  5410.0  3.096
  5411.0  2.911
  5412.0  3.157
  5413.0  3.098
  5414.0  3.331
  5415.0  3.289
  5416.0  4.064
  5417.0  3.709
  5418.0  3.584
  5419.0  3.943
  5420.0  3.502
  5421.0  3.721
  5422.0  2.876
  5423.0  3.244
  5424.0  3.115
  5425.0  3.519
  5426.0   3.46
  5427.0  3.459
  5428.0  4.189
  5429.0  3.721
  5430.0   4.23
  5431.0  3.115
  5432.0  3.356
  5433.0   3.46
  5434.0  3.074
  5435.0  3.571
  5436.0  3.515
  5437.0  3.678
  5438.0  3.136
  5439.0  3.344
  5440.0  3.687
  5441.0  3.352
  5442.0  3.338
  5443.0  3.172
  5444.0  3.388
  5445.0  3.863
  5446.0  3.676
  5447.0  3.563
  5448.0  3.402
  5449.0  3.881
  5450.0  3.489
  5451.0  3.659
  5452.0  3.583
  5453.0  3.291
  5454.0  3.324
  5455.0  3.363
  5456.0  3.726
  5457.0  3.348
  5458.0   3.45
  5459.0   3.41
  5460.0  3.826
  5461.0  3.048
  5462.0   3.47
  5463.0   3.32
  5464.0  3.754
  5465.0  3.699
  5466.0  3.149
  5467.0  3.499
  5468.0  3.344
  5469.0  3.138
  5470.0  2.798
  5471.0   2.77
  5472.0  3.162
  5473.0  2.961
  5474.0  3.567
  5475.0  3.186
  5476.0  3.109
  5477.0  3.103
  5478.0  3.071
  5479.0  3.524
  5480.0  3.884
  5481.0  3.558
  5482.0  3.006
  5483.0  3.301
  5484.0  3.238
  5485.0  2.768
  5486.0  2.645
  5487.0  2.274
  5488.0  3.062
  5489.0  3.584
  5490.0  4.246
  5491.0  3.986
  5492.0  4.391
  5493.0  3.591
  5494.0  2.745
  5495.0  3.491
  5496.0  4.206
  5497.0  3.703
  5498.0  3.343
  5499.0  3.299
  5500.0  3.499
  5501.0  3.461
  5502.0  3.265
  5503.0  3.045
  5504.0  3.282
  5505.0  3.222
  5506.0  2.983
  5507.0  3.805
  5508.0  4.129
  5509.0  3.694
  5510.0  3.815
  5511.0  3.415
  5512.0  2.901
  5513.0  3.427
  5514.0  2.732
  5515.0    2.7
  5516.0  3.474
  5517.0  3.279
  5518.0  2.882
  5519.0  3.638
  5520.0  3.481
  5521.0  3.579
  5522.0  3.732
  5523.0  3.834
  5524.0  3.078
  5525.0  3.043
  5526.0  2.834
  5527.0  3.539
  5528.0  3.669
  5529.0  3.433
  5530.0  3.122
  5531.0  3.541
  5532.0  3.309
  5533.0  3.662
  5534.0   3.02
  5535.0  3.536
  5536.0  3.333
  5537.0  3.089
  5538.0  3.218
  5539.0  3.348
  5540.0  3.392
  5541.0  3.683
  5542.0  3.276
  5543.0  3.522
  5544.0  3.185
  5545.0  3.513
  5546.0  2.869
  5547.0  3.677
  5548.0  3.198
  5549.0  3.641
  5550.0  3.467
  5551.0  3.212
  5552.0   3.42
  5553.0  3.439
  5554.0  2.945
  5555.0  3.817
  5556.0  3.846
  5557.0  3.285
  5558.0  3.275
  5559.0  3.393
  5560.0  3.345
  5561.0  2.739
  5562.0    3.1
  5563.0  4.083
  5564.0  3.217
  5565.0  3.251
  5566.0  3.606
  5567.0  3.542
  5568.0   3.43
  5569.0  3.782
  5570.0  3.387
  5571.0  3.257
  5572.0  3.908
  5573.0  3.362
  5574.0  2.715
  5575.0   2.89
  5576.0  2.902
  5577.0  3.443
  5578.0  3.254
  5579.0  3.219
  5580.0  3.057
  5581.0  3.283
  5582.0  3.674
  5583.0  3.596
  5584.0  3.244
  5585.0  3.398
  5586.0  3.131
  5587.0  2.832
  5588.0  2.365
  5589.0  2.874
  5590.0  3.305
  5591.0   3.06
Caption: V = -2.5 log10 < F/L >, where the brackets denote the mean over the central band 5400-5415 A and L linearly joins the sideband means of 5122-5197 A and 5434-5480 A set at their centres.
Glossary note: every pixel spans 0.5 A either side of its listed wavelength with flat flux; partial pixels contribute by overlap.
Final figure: 0.06 mag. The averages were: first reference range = 2.99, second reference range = 3.4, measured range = 3.15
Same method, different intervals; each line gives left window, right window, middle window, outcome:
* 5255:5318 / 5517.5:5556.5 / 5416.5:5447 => -0.04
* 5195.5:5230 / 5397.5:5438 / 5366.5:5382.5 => 0.05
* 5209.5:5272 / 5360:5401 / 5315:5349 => -0.03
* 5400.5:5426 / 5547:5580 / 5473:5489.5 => 0.05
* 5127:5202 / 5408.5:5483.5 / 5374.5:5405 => 0.02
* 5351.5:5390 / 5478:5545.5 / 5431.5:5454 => -0.04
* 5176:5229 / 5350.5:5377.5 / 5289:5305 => -0.07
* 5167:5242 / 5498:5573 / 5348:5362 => -0.05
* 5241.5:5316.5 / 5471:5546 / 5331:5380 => 0.01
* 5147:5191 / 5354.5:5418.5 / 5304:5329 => -0.09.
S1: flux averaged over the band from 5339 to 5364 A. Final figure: 3.32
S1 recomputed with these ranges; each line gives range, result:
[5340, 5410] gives 3.28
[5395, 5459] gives 3.4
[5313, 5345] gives 3.36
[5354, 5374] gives 3.31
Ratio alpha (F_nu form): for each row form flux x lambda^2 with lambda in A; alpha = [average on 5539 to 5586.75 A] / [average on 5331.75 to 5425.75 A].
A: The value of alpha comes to 1.1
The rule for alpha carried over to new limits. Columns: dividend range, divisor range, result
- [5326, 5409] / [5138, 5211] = 1.19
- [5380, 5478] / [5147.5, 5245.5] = 1.21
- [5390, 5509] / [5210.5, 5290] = 1.11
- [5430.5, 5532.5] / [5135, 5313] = 1.18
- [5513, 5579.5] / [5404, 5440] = 1.02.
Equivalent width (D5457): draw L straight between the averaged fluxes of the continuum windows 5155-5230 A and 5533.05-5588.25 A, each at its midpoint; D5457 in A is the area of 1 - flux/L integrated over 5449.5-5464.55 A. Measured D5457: -1.1 A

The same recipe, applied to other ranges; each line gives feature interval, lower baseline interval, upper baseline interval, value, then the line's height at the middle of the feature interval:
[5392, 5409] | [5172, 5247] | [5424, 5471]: 1.2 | 3.38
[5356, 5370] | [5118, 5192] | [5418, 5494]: -0.2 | 3.29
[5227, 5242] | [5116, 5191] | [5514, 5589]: -1.2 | 3.08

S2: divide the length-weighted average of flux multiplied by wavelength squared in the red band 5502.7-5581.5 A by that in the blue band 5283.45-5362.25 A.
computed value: 1.1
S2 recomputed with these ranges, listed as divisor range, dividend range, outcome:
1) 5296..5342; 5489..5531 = 1.10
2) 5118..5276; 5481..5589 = 1.23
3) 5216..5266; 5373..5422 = 1.10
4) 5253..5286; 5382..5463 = 1.10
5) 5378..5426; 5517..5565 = 1.07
